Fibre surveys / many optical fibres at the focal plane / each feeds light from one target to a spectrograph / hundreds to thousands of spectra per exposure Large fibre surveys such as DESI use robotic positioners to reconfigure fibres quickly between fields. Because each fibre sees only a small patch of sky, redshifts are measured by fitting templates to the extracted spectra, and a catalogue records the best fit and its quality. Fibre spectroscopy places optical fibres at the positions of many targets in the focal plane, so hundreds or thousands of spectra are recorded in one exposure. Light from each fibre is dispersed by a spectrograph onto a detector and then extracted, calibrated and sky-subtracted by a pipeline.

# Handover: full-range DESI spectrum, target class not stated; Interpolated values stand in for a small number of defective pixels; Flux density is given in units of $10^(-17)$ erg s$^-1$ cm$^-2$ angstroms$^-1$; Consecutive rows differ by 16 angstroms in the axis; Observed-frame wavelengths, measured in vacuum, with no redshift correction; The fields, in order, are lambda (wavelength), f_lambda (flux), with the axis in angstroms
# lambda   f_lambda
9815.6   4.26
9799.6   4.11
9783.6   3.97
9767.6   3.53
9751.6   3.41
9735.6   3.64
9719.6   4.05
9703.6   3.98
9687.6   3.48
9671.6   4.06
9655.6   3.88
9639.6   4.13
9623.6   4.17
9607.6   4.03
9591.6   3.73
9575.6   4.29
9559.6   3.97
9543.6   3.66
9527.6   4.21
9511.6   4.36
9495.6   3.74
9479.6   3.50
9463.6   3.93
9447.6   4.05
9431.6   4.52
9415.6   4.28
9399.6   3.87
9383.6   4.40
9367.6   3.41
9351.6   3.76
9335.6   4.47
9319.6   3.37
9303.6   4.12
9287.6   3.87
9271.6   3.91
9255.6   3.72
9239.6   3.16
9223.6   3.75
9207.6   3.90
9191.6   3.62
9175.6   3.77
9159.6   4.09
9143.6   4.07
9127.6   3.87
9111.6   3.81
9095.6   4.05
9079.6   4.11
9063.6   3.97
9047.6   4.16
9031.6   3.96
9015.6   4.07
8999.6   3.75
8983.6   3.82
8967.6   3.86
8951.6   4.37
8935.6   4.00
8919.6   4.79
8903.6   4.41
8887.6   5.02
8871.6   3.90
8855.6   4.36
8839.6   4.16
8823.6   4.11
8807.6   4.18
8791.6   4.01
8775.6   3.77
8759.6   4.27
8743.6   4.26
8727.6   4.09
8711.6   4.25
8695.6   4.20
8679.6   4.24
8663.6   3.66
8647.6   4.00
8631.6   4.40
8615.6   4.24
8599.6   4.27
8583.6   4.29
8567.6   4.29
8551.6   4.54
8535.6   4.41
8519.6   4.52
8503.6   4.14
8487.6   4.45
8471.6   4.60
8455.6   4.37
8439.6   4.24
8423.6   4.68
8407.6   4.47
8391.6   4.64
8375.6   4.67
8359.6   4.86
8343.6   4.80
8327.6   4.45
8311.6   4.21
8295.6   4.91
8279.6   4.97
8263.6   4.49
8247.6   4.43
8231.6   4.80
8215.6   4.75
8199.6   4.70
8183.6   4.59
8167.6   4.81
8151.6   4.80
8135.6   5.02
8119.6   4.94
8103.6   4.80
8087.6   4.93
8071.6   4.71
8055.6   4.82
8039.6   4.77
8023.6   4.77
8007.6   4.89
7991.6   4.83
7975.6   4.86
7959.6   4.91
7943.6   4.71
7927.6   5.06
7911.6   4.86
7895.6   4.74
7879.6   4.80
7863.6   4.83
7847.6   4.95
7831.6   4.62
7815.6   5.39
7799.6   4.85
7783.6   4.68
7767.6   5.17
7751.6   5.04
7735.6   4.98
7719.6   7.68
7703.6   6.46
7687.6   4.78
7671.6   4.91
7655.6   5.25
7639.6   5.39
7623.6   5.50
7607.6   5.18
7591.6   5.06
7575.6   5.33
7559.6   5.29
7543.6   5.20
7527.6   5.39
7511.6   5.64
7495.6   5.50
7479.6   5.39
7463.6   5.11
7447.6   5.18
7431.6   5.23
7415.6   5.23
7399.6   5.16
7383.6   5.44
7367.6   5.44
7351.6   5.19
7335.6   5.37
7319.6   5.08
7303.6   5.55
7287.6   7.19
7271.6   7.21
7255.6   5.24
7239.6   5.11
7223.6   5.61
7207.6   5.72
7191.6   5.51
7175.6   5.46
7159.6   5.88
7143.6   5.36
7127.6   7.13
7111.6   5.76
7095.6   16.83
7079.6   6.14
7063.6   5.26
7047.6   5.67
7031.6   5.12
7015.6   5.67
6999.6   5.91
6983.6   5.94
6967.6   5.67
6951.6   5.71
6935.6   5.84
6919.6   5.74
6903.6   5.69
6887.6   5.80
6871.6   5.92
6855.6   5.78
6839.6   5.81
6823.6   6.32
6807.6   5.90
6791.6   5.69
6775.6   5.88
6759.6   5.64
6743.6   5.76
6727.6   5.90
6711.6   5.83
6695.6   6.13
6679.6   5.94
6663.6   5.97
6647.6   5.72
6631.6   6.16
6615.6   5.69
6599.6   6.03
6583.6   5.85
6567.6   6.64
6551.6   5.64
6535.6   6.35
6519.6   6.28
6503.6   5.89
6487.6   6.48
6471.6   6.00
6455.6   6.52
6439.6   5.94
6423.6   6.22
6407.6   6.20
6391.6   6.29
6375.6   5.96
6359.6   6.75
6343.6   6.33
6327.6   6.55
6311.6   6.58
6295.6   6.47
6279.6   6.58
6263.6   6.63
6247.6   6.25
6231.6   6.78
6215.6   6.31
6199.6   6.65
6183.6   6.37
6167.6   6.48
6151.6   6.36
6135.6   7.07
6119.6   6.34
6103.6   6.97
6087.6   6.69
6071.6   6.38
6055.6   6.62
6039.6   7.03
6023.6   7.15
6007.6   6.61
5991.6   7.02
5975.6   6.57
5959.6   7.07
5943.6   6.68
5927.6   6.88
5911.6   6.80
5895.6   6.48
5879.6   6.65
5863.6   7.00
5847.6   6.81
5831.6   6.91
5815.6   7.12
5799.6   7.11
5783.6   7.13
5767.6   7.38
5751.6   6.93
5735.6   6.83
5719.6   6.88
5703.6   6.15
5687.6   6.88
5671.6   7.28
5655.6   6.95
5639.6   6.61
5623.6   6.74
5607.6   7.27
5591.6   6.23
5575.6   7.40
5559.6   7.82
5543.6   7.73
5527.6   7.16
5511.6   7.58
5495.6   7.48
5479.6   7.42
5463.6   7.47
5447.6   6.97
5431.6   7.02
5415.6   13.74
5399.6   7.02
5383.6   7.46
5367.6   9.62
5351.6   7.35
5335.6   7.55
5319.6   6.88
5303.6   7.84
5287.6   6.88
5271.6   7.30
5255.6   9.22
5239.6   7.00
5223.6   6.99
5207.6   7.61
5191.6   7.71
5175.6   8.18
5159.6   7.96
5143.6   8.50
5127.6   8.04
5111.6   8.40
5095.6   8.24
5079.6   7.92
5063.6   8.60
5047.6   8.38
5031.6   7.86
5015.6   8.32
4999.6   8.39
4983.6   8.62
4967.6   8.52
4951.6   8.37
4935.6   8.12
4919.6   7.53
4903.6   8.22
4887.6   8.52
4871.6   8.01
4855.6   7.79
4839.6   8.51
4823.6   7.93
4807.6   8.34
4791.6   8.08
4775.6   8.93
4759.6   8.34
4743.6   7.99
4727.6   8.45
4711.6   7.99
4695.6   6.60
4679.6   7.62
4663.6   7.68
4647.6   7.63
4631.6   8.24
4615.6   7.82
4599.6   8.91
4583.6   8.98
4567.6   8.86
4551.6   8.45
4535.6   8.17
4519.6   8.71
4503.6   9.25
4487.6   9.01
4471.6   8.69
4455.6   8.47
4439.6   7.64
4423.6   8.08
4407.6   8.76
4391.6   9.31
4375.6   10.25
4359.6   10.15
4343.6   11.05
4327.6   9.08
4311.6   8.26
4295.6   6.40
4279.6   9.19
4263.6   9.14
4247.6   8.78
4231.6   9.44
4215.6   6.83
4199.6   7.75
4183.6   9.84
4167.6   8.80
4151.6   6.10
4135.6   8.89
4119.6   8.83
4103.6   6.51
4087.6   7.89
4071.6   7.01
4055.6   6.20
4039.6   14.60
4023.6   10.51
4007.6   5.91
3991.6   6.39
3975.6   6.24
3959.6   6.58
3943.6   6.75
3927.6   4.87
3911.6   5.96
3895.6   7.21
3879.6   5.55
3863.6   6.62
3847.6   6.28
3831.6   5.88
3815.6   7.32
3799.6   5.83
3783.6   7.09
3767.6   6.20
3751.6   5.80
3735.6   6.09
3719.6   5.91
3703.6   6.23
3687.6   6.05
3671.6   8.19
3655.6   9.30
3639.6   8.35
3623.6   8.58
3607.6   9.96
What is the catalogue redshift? 0.08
